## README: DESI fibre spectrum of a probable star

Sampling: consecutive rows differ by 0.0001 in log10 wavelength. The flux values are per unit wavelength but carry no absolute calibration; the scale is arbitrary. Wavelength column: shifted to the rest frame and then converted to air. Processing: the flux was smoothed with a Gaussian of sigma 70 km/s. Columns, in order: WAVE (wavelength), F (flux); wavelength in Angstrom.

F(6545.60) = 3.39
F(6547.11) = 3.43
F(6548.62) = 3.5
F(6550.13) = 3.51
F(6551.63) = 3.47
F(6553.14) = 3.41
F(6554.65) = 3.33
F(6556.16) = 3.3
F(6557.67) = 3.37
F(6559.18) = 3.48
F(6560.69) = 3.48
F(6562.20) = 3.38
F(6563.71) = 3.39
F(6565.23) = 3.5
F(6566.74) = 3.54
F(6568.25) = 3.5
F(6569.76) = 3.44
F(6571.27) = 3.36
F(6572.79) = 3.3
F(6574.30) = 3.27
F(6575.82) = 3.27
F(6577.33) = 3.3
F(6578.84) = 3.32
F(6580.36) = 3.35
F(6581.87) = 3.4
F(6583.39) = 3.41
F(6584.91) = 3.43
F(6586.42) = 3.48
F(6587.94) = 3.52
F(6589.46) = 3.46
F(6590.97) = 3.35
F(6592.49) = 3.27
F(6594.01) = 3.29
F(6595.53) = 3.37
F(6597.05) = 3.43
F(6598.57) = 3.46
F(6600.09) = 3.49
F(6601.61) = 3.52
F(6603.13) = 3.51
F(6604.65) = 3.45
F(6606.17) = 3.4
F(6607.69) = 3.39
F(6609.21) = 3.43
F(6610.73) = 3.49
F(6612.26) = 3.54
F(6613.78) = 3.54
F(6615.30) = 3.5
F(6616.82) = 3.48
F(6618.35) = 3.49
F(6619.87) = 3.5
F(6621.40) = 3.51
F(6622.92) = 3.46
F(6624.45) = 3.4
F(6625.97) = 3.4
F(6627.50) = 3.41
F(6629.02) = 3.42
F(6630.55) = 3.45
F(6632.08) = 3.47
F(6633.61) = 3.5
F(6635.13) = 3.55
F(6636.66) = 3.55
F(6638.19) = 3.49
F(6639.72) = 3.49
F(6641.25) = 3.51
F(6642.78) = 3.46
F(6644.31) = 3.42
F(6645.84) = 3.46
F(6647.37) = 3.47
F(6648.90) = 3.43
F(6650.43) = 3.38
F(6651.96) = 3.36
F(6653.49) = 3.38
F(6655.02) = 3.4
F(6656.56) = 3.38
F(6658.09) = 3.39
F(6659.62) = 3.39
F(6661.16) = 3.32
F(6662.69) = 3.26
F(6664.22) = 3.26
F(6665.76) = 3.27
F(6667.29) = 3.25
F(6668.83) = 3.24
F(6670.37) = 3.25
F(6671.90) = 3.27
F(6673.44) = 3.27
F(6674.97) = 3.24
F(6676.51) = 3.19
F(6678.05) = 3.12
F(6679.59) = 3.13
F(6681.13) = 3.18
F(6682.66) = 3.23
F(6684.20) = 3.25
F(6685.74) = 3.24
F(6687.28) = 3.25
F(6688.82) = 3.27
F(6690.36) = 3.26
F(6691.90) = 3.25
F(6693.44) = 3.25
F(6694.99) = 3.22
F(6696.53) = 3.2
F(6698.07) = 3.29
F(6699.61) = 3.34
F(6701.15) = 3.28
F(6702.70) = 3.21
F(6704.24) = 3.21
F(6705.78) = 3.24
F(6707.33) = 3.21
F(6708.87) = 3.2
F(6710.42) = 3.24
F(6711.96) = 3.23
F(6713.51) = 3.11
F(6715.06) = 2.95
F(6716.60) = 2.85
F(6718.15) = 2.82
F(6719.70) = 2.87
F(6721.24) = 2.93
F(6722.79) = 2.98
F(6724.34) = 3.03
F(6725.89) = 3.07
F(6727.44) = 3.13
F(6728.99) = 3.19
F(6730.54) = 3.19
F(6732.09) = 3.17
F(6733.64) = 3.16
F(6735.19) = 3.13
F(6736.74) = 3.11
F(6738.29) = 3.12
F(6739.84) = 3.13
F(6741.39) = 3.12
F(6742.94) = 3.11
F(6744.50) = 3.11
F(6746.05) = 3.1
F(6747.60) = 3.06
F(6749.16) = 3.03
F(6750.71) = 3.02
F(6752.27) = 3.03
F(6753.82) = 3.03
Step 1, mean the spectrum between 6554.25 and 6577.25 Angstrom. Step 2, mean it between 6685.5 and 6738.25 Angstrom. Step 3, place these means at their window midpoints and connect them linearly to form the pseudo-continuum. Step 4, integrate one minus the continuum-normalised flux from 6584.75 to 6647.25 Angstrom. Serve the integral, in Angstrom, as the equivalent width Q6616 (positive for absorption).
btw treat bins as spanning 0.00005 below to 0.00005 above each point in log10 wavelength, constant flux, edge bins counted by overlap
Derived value -2.83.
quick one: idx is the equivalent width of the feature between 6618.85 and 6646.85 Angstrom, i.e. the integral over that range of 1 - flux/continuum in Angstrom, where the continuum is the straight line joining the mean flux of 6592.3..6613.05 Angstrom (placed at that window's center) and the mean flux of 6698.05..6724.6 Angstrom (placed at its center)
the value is -1.1 Angstrom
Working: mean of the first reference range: 3.44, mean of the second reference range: 3.11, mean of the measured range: 3.47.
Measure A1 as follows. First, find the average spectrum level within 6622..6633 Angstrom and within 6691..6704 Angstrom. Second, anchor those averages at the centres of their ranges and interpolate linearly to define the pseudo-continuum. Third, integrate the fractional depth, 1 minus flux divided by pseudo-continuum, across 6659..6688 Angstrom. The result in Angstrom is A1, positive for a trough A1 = 0.6 Angstrom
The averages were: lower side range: 3.43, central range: 3.24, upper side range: 3.25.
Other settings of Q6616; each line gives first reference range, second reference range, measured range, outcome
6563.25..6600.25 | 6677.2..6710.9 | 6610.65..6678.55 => -2.0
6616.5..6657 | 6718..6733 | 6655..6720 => 0.1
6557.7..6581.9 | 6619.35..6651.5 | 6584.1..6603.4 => -0.1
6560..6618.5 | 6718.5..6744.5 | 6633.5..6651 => -0.9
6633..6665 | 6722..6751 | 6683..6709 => 0.0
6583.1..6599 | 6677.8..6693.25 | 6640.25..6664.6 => -0.8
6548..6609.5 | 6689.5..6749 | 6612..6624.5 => -0.6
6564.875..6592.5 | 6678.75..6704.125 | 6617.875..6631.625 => -0.5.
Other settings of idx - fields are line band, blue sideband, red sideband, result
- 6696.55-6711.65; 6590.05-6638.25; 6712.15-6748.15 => -0.4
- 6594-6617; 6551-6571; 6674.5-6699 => -0.7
